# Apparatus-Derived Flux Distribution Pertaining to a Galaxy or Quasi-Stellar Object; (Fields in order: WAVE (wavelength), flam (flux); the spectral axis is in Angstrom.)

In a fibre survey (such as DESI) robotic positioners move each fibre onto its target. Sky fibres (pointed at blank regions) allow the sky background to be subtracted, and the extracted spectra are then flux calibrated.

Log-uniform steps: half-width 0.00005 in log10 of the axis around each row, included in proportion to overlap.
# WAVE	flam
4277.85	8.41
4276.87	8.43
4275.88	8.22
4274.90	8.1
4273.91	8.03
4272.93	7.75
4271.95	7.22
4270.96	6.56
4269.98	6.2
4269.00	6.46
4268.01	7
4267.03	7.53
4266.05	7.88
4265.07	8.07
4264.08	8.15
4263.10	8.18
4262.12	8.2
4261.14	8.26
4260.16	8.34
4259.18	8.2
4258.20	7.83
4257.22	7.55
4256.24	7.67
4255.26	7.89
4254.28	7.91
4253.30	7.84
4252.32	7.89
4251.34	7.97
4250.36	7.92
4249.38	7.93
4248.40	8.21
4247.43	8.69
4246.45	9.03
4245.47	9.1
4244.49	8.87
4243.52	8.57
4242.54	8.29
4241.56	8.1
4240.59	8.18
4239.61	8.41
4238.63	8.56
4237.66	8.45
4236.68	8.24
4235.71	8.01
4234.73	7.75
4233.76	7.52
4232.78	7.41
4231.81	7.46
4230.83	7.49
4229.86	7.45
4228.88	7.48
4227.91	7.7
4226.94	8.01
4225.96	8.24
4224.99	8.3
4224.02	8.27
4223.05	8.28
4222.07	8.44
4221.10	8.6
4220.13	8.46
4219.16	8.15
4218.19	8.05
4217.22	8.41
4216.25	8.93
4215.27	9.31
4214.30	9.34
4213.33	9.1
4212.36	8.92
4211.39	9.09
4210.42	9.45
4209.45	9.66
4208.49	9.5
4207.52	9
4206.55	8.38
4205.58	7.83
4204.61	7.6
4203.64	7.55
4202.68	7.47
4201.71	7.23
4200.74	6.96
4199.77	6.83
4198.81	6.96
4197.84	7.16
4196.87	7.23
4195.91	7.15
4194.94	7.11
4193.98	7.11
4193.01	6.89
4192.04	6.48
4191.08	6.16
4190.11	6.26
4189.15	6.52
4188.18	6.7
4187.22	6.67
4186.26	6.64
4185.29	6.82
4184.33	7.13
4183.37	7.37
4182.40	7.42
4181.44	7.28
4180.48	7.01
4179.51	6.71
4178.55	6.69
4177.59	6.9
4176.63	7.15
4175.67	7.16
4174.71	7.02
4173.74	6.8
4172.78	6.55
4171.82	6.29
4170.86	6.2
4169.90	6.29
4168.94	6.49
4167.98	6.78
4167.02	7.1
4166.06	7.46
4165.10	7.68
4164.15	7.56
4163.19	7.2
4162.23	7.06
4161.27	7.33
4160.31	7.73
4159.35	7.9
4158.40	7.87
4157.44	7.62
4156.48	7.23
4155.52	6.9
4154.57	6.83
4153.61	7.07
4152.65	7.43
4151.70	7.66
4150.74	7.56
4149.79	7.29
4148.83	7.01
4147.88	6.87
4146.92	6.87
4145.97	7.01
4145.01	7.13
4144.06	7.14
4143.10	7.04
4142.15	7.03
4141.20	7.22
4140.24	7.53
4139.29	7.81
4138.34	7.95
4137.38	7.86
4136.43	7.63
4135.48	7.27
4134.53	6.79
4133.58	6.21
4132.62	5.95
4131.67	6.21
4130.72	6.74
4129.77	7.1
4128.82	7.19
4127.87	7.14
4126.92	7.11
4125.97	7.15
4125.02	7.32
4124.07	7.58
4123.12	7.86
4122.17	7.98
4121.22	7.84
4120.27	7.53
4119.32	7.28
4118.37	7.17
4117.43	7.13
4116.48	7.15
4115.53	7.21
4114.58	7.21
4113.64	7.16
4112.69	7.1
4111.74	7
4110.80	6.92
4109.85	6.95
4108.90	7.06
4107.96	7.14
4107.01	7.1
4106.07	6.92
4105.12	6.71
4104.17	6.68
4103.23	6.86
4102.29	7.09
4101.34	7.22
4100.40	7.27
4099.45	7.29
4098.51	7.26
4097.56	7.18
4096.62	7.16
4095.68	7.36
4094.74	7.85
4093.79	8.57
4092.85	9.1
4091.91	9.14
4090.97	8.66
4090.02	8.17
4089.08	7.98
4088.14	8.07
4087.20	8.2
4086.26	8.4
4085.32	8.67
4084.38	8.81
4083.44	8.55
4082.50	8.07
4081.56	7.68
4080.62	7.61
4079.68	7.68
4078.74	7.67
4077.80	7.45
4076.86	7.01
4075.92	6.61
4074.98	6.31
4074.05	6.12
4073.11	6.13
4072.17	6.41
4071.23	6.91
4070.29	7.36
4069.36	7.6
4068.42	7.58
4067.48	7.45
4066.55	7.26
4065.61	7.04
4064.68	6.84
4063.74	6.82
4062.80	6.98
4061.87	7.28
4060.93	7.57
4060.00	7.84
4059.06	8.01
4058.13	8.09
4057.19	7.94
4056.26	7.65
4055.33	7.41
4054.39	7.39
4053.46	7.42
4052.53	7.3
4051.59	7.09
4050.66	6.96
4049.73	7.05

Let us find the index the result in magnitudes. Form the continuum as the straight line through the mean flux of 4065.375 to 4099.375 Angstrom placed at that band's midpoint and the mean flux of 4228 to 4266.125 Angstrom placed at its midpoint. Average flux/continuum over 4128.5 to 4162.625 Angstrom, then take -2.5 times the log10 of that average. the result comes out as 0.09 mag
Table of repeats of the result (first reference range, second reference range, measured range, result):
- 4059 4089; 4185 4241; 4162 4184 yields 0.11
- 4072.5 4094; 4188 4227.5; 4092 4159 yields 0.09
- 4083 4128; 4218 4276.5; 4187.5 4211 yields 0.05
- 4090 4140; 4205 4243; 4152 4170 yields 0.07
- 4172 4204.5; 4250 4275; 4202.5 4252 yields -0.14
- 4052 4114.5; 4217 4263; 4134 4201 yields 0.11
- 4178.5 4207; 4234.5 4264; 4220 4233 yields -0.03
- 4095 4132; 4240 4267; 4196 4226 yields -0.05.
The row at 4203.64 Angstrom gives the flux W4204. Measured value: 7.55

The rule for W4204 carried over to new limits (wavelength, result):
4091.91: 9.14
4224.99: 8.3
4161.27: 7.33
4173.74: 6.8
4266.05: 7.88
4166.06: 7.46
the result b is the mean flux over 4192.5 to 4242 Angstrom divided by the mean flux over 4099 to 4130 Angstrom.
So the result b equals 1.12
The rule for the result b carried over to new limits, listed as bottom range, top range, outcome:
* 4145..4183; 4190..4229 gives 1.13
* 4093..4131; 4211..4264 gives 1.13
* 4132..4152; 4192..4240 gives 1.12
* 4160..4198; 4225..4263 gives 1.17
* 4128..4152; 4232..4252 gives 1.16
